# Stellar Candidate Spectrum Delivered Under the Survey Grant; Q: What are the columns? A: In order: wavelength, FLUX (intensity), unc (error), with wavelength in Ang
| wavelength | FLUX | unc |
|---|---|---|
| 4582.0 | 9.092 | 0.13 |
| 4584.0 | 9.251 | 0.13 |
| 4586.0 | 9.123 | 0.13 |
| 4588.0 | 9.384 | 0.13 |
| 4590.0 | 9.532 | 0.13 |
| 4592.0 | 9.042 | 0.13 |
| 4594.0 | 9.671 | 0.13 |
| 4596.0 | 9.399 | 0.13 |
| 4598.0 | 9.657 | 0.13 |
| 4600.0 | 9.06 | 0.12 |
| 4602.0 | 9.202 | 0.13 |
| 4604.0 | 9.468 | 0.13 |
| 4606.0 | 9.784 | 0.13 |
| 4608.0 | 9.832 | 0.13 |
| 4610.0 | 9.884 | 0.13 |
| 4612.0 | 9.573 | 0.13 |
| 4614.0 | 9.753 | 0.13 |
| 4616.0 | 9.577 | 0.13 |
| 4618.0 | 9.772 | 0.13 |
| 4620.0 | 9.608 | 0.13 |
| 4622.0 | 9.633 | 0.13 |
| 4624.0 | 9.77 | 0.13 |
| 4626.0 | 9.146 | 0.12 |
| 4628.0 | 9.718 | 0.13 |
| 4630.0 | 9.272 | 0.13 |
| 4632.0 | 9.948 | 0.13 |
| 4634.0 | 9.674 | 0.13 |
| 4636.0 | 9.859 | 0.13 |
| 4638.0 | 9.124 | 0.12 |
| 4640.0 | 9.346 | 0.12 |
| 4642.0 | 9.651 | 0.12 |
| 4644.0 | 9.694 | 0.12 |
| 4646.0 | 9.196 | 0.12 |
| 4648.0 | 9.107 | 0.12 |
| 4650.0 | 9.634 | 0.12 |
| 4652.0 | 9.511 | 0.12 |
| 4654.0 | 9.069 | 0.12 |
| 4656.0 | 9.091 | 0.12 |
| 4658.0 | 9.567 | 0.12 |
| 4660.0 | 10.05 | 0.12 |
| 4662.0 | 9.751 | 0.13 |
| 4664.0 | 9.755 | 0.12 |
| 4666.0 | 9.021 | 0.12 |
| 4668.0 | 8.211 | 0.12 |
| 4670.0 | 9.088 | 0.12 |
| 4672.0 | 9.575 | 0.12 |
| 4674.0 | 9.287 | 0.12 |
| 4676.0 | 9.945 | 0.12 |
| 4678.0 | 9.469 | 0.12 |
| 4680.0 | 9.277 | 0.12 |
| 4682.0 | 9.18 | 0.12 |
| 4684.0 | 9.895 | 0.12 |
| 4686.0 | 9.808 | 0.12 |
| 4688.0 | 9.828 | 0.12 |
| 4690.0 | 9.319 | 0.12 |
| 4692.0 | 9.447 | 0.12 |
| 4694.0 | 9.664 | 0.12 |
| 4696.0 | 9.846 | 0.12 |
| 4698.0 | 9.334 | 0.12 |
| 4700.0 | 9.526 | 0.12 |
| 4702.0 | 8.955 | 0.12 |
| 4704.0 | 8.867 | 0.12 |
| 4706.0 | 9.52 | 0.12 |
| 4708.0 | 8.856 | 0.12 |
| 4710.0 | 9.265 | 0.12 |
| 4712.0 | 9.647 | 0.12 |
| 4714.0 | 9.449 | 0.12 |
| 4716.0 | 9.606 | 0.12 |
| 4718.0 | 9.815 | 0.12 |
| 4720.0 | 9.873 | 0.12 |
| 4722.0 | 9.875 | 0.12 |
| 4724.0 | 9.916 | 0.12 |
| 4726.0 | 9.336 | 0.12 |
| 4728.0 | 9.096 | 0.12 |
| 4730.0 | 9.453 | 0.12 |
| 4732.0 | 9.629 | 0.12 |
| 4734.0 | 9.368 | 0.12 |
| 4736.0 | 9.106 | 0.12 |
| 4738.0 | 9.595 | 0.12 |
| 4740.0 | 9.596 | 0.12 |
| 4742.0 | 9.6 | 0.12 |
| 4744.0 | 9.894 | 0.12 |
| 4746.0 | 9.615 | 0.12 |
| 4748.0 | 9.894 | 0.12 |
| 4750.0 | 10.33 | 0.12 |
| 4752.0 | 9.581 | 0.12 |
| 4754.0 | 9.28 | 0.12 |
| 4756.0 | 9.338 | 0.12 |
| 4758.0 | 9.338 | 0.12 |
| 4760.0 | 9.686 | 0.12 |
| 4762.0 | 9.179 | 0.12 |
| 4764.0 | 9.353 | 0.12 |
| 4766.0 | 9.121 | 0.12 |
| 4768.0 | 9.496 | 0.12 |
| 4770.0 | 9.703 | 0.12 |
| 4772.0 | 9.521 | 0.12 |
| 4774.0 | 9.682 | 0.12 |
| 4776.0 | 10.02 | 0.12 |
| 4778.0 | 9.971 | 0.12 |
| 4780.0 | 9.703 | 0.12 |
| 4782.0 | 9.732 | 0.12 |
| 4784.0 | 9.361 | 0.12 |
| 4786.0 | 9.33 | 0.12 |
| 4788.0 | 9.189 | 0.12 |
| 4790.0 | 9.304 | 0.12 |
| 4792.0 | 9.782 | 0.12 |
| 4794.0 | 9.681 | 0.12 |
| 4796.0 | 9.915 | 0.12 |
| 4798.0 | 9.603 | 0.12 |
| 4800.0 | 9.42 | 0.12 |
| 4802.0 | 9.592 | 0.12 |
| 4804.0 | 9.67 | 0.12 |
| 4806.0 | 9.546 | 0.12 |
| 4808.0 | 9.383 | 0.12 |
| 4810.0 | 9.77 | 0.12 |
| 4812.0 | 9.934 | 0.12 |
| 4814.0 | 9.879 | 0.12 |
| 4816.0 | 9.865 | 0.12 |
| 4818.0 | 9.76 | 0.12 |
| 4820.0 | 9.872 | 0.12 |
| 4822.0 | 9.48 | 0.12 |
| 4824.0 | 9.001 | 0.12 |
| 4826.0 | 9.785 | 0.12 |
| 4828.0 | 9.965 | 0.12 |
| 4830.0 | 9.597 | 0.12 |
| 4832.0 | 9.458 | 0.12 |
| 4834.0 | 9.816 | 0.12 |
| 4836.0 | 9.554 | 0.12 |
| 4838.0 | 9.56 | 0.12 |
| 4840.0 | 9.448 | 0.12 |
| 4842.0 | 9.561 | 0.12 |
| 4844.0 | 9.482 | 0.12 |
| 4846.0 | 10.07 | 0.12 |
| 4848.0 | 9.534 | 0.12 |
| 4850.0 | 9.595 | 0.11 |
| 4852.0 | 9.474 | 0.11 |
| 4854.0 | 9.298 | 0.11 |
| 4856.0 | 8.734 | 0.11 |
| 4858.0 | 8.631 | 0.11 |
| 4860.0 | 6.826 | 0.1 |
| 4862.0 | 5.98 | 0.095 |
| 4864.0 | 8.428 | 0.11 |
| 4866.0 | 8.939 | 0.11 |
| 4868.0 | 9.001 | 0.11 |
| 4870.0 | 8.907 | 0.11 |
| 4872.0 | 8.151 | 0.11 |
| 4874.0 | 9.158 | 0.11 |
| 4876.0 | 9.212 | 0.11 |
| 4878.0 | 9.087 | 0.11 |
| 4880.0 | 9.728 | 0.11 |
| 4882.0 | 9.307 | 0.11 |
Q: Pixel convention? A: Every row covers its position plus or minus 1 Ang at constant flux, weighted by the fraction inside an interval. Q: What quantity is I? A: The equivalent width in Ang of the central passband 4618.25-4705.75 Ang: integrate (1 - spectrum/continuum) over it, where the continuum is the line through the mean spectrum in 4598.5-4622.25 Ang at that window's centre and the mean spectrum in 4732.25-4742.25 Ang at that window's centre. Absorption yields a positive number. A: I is 0.7 Ang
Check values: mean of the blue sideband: 9.6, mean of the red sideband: 9.46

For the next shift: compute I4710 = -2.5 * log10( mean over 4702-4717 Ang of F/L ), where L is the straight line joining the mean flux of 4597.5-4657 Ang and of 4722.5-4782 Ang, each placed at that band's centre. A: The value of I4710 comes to 0.03 mag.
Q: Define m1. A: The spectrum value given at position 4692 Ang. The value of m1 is 9.447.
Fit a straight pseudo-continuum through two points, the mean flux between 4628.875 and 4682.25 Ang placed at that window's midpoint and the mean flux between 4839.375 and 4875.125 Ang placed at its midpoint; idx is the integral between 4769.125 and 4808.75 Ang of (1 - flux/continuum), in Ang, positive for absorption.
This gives -2.5 Ang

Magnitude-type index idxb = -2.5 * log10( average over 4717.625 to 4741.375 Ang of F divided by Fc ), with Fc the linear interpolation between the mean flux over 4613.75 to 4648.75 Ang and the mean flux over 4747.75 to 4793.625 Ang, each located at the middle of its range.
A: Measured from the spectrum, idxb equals 0.00 mag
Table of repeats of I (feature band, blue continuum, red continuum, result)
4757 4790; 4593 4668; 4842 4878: -1.58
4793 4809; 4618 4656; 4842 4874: -1.14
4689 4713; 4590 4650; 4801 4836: 0.58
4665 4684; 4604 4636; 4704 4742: 0.61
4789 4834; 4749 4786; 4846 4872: -2.59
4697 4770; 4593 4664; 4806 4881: -0.67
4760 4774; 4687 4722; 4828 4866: -0.21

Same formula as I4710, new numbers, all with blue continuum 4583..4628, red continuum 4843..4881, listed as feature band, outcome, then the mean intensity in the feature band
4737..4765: -0.05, 9.59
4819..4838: -0.08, 9.61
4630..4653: -0.01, 9.51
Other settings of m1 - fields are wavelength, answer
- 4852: 9.474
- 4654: 9.069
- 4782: 9.732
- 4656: 9.091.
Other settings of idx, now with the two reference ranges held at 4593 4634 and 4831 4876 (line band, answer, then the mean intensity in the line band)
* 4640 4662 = 0.07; 9.47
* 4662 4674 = 0.33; 9.19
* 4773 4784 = -0.72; 9.78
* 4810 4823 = -1.03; 9.8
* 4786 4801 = -0.66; 9.54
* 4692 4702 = -0.14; 9.51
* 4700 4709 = 0.25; 9.1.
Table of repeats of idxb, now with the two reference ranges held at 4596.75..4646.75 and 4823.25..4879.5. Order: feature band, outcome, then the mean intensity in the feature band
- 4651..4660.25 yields 0.01 mag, 9.41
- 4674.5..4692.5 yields -0.01 mag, 9.57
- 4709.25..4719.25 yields -0.02 mag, 9.57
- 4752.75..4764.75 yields -0.01 mag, 9.37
